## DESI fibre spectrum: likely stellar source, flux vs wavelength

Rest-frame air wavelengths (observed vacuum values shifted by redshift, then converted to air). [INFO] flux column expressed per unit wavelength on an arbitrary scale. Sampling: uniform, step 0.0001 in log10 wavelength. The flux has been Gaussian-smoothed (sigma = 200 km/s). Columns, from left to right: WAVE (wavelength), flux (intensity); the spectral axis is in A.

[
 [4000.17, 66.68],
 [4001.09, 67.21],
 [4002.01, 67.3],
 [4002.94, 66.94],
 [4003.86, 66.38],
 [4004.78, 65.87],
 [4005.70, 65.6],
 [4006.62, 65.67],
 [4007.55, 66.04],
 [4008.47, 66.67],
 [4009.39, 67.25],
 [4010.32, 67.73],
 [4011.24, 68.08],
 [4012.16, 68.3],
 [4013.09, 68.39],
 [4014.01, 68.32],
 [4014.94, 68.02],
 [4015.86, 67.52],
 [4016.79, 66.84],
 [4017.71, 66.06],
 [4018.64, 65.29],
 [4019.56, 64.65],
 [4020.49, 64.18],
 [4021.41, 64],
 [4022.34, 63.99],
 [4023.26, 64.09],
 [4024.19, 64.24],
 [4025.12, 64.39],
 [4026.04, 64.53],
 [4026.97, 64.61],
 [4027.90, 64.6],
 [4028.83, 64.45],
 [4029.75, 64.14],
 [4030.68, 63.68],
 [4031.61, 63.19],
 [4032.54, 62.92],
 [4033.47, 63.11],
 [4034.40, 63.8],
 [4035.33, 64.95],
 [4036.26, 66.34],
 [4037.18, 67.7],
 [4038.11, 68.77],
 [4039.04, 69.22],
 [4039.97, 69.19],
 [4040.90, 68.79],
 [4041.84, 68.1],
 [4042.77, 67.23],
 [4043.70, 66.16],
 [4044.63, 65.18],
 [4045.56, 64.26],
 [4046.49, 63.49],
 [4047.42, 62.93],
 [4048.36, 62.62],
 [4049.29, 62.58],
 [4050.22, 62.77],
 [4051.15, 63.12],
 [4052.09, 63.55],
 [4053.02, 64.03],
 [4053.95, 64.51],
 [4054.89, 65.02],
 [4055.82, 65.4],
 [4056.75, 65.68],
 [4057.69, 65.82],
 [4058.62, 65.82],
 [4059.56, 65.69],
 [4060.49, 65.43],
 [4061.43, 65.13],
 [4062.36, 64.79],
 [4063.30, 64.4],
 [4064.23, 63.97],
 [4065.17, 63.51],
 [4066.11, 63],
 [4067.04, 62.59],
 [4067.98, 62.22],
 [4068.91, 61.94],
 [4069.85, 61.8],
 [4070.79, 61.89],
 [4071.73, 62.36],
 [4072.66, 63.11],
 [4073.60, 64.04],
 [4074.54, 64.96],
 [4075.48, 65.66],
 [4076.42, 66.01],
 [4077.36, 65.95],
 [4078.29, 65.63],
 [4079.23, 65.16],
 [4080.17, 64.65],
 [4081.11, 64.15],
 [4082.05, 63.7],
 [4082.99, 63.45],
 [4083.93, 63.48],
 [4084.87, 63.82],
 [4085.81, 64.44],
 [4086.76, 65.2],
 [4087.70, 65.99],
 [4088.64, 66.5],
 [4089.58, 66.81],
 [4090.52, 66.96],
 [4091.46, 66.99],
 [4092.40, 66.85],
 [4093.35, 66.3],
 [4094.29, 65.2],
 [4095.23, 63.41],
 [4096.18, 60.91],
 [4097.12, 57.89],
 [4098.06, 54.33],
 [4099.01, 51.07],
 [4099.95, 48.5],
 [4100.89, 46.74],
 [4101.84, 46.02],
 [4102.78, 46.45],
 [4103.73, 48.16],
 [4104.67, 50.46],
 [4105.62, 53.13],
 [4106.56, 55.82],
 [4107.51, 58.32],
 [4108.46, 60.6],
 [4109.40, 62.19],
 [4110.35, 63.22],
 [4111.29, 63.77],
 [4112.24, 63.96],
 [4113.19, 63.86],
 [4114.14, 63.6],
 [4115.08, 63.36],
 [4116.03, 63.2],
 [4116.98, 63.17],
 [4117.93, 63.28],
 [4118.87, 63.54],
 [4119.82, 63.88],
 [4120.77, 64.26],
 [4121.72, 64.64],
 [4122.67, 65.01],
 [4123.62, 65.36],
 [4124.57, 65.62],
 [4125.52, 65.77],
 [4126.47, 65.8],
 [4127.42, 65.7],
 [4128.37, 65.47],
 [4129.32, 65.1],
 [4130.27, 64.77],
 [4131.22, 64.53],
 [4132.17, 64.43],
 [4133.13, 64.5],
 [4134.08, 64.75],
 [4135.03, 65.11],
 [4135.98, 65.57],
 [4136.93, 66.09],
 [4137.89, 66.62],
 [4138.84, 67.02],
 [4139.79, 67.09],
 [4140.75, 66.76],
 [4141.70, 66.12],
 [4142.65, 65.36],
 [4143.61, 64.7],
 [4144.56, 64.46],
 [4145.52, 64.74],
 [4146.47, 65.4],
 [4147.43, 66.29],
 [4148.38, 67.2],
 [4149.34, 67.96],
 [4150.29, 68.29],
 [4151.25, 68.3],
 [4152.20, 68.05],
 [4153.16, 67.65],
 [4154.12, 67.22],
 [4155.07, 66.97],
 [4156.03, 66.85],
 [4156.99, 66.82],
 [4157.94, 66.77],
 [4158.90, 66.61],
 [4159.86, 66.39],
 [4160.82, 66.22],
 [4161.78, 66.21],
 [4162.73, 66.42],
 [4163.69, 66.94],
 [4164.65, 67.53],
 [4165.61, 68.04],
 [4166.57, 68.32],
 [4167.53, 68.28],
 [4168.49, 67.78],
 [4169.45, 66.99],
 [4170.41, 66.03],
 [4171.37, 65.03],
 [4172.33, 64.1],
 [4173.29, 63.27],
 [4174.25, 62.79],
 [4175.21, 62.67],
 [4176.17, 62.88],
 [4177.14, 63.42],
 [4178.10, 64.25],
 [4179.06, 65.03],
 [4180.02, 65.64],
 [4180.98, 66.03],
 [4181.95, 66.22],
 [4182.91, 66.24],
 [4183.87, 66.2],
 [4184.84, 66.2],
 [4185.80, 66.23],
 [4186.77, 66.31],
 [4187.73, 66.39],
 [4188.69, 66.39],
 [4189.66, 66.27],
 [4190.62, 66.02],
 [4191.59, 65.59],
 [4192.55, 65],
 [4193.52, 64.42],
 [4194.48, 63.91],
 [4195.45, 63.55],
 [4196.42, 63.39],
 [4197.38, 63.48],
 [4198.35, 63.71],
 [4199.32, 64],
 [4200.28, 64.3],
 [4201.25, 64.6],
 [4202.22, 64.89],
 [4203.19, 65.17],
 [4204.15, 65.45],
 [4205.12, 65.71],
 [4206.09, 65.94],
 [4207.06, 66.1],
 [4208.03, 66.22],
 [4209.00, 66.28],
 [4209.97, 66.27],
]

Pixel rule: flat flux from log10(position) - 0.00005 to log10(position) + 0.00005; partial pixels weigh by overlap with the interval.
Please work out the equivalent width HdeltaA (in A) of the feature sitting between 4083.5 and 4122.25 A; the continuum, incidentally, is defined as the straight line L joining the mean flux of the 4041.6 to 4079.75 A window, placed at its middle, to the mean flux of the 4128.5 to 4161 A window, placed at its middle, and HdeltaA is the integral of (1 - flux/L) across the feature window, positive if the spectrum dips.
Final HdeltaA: 2.8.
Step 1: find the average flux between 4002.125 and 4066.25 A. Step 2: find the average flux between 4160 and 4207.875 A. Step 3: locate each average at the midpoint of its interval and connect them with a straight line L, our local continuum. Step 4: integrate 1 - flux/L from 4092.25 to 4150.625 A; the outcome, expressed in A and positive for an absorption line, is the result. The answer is 2.8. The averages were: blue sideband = 65.4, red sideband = 65.4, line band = 62.3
